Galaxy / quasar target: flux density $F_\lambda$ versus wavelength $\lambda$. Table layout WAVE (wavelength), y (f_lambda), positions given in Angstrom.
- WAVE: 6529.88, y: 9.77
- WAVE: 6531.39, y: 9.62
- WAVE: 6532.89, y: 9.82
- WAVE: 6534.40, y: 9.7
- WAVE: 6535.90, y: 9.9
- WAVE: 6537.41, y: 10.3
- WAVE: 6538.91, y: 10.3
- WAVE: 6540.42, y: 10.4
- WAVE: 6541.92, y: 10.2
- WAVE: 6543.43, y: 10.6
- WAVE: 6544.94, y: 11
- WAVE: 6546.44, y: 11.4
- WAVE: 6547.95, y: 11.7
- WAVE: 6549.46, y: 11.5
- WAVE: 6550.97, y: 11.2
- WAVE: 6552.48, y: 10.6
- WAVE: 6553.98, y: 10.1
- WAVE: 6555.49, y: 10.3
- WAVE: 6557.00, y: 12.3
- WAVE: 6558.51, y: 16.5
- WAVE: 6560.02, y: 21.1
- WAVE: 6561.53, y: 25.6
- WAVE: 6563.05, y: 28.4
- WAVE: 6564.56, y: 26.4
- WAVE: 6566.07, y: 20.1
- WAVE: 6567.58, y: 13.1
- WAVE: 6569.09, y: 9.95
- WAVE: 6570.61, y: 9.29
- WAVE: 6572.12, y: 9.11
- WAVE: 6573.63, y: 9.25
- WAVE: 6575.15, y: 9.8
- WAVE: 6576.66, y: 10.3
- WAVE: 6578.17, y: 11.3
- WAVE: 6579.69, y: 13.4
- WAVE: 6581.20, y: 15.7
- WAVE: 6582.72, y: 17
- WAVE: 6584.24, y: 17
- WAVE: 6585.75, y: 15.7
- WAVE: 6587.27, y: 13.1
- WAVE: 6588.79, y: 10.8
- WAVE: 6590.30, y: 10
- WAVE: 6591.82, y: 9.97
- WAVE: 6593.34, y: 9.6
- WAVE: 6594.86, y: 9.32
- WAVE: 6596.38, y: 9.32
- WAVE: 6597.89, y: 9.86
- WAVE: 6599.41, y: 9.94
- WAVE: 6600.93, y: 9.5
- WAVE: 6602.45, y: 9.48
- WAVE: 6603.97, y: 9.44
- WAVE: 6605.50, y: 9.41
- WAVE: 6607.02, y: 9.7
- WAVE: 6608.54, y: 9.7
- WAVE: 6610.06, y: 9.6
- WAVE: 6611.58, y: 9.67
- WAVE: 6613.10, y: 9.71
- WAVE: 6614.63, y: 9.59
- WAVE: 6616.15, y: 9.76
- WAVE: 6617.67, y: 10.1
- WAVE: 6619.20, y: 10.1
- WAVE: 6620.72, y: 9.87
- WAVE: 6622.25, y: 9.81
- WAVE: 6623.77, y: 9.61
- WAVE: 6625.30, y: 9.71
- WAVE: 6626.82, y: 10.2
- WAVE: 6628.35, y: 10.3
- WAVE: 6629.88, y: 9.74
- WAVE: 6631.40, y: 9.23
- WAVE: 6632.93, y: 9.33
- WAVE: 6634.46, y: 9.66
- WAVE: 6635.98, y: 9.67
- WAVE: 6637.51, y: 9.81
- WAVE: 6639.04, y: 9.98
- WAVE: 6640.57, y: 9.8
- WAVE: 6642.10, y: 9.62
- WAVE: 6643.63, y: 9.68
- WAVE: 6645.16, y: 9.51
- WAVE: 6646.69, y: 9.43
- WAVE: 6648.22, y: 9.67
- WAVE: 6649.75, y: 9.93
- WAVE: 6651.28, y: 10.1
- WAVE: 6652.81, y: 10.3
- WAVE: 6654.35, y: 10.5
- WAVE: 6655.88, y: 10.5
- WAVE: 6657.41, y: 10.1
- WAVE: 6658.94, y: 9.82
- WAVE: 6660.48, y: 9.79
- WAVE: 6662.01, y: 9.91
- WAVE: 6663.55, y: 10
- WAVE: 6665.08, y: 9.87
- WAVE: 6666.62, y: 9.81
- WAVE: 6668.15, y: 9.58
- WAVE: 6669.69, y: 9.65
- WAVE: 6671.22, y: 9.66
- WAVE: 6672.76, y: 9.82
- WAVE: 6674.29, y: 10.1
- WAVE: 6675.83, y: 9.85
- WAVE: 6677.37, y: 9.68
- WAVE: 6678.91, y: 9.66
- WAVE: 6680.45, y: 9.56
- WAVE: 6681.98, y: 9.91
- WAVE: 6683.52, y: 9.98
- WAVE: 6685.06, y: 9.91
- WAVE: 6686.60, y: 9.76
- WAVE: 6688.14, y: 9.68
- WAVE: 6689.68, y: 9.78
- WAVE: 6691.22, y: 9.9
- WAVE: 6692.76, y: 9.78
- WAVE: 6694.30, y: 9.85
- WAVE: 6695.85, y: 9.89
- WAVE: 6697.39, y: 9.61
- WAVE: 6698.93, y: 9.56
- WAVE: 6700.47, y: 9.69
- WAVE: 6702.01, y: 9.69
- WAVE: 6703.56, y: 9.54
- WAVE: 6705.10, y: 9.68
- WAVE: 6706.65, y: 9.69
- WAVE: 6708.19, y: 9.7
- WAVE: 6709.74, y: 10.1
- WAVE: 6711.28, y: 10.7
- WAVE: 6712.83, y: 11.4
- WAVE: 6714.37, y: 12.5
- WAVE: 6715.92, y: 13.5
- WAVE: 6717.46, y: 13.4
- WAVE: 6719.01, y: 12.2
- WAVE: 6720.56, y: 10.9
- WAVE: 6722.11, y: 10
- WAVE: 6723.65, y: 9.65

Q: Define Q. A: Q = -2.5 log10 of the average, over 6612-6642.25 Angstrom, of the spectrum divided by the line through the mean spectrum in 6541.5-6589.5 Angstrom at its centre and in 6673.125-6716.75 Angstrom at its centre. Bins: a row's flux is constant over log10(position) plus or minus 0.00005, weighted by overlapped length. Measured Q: 0.23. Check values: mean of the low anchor 13.9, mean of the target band 9.78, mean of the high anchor 10.1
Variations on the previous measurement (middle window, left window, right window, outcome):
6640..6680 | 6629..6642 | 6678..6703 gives -0.02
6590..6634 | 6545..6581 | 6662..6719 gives 0.28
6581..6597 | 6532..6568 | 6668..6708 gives 0.03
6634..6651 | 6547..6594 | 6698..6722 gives 0.25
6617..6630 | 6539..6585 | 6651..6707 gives 0.18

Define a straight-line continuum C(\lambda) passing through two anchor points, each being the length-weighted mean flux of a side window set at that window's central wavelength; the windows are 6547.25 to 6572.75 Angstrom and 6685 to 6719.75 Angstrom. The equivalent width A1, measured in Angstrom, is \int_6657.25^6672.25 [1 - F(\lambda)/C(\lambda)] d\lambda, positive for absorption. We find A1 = 2.4 Angstrom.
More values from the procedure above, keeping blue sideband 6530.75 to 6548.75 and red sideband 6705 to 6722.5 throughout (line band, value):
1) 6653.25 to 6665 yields 1.0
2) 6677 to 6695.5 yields 2.2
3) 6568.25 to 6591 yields -3.2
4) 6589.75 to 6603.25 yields 1.3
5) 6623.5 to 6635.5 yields 1.2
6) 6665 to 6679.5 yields 1.7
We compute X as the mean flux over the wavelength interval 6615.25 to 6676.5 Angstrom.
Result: 9.85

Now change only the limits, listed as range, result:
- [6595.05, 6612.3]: 9.6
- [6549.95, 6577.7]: 14.6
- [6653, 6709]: 9.82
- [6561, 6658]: 11.3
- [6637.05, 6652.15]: 9.76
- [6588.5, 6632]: 9.75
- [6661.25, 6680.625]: 9.78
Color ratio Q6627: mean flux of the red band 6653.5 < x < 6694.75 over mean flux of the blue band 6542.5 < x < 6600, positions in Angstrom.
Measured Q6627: 0.7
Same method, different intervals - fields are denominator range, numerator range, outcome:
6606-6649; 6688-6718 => 1.07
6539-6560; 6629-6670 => 0.84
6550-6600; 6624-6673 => 0.73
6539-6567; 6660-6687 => 0.66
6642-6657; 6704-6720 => 1.13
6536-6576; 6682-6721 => 0.78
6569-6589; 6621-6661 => 0.79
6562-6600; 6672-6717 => 0.77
